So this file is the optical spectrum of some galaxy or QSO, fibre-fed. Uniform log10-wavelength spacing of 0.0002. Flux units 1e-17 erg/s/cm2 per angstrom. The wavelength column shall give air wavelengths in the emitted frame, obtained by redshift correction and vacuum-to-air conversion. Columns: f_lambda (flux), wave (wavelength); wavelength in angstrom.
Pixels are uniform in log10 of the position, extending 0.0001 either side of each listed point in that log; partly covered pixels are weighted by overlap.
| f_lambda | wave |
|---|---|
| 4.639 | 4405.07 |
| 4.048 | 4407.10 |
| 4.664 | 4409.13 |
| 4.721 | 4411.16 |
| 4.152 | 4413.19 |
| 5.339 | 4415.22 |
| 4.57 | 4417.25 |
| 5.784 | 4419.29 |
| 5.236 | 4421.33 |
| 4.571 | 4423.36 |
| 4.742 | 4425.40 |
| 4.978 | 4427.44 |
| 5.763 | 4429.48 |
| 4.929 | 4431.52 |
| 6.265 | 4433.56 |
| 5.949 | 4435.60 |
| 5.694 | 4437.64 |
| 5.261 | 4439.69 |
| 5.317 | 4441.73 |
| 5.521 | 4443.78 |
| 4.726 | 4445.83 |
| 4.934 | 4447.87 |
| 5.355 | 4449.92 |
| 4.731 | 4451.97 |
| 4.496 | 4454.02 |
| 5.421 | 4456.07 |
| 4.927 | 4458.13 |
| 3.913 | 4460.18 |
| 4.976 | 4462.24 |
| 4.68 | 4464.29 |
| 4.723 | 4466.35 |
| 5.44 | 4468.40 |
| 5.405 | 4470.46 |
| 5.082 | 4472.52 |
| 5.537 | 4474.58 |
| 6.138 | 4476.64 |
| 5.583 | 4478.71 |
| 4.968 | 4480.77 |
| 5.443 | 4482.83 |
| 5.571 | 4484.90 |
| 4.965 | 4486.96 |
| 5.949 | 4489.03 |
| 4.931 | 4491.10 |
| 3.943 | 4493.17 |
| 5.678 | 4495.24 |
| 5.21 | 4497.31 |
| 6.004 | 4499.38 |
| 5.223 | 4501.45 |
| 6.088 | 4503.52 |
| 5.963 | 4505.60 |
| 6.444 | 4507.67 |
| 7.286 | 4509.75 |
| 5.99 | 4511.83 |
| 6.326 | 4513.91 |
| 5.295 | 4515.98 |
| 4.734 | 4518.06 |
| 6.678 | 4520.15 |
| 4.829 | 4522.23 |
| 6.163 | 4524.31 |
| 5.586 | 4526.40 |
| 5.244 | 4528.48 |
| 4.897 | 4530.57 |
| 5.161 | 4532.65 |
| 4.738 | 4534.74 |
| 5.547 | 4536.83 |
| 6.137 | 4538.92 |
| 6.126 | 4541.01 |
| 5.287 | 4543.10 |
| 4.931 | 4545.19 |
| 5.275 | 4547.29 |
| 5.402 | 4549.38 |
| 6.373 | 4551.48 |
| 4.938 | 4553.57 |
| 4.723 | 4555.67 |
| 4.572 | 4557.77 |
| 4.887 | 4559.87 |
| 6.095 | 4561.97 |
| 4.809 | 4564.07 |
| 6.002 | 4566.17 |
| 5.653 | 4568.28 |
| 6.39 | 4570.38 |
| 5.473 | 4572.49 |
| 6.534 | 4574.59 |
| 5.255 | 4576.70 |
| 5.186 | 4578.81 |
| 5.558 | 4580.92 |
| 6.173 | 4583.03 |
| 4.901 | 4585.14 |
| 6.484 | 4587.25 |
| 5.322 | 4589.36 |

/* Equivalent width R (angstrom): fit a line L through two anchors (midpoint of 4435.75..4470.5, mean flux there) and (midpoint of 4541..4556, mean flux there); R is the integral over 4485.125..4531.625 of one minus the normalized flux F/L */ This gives -3.4 angstrom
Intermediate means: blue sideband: 5.04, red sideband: 5.36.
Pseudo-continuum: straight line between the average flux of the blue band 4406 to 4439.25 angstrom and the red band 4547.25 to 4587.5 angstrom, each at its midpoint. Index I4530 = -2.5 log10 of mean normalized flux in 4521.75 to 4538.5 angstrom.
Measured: 0.019 mag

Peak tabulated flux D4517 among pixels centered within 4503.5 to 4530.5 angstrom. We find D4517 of 7.286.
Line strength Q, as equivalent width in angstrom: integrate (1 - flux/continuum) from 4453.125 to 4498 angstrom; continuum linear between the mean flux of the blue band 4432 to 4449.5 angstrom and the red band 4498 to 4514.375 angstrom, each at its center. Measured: 5.2 angstrom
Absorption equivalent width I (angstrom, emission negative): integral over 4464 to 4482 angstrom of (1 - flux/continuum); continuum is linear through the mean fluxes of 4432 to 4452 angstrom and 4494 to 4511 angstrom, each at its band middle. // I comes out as 1.19 angstrom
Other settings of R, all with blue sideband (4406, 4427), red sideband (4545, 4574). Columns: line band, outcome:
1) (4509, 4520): -1.5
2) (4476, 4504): -1.5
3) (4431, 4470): -1.5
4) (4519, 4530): -0.8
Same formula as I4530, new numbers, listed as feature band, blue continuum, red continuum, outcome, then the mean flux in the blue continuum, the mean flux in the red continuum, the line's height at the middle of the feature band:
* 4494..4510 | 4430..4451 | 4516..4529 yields -0.08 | 5.4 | 5.53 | 5.5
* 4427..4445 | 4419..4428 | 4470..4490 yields -0.09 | 5.01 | 5.46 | 5.11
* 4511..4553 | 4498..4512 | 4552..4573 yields 0.05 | 6.13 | 5.38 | 5.78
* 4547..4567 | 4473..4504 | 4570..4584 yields 0.07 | 5.4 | 5.76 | 5.68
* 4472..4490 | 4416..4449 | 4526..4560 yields -0.04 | 5.27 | 5.29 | 5.28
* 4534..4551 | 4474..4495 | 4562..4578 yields 0.03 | 5.31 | 5.75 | 5.61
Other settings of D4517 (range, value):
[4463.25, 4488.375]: 6.138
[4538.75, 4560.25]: 6.373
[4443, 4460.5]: 5.521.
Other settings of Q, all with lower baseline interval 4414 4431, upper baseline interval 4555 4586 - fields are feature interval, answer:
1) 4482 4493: 0.04 angstrom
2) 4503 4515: -2.30 angstrom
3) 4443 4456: 0.48 angstrom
